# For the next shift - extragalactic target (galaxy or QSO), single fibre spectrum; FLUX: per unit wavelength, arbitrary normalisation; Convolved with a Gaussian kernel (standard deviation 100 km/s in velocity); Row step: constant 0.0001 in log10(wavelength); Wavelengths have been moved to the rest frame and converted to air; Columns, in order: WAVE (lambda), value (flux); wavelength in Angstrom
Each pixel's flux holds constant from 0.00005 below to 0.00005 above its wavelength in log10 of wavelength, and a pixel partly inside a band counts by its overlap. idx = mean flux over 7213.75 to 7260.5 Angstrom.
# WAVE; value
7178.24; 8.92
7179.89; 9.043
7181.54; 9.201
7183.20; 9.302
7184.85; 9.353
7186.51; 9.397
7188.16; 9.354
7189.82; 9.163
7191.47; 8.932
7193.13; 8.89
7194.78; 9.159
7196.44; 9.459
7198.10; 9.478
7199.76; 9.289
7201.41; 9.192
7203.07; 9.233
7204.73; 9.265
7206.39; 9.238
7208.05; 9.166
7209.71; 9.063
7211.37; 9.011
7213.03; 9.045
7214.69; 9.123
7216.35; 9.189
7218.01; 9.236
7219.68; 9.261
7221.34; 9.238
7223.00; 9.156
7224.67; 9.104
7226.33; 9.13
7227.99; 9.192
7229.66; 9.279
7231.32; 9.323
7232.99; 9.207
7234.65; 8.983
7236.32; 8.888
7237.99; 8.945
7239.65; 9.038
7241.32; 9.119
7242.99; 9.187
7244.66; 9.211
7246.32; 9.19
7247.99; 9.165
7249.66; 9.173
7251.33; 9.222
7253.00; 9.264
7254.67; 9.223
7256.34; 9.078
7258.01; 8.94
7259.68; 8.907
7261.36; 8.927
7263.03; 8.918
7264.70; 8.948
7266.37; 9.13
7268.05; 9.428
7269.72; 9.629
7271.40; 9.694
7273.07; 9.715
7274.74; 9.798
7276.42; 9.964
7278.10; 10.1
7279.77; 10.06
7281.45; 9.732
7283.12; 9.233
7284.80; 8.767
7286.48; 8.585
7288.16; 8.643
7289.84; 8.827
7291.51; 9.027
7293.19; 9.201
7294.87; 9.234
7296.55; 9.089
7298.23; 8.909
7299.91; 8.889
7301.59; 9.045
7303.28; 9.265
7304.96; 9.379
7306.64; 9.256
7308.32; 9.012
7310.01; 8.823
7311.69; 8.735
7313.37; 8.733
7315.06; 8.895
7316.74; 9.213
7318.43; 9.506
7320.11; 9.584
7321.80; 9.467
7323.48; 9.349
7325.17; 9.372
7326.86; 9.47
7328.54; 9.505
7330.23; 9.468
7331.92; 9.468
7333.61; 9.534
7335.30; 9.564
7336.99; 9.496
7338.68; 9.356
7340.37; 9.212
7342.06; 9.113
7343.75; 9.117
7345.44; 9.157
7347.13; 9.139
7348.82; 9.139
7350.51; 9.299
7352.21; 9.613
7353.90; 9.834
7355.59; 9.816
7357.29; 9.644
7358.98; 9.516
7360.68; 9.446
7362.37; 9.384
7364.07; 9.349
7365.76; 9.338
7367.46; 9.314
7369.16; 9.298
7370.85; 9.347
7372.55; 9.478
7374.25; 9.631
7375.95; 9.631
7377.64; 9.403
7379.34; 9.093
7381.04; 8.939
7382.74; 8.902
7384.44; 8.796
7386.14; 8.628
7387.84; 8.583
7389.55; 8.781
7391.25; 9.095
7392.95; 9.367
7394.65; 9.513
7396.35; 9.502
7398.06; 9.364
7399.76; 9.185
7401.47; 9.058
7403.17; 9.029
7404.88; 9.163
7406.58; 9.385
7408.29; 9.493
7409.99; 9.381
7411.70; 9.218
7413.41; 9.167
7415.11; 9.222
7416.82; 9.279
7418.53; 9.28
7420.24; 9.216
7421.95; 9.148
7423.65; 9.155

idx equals 9.14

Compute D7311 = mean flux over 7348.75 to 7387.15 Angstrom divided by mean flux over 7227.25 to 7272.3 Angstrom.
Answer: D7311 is 1.0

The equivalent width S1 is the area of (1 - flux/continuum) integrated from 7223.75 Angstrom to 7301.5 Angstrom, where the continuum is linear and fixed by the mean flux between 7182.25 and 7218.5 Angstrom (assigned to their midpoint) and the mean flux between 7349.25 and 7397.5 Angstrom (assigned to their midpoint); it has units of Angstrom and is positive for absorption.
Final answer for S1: 0.4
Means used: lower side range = 9.21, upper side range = 9.3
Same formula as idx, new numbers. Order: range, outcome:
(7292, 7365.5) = 9.29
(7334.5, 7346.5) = 9.29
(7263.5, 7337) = 9.29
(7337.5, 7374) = 9.38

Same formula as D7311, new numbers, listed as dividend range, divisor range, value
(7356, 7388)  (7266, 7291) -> 0.98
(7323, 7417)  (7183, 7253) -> 1.01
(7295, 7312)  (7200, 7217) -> 0.99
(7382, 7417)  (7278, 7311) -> 1.00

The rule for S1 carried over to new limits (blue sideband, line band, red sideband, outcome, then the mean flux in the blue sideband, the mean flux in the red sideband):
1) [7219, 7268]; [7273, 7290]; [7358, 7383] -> -0.4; 9.12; 9.35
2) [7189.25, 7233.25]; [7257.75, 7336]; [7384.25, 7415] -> -0.7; 9.19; 9.16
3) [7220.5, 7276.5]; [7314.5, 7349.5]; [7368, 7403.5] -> -0.6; 9.21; 9.18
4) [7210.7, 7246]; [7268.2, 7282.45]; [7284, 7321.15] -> -1.2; 9.14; 9.03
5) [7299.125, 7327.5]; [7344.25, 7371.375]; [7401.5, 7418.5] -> -0.6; 9.17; 9.25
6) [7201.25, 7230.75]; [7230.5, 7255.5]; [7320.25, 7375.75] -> 0.2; 9.17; 9.42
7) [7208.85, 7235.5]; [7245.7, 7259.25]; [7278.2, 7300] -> 0.0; 9.16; 9.14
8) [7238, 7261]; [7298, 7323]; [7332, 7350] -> 0.3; 9.12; 9.29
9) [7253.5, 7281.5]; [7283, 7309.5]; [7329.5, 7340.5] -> 1.2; 9.41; 9.45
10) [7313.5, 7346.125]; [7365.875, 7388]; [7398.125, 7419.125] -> 0.2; 9.35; 9.24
